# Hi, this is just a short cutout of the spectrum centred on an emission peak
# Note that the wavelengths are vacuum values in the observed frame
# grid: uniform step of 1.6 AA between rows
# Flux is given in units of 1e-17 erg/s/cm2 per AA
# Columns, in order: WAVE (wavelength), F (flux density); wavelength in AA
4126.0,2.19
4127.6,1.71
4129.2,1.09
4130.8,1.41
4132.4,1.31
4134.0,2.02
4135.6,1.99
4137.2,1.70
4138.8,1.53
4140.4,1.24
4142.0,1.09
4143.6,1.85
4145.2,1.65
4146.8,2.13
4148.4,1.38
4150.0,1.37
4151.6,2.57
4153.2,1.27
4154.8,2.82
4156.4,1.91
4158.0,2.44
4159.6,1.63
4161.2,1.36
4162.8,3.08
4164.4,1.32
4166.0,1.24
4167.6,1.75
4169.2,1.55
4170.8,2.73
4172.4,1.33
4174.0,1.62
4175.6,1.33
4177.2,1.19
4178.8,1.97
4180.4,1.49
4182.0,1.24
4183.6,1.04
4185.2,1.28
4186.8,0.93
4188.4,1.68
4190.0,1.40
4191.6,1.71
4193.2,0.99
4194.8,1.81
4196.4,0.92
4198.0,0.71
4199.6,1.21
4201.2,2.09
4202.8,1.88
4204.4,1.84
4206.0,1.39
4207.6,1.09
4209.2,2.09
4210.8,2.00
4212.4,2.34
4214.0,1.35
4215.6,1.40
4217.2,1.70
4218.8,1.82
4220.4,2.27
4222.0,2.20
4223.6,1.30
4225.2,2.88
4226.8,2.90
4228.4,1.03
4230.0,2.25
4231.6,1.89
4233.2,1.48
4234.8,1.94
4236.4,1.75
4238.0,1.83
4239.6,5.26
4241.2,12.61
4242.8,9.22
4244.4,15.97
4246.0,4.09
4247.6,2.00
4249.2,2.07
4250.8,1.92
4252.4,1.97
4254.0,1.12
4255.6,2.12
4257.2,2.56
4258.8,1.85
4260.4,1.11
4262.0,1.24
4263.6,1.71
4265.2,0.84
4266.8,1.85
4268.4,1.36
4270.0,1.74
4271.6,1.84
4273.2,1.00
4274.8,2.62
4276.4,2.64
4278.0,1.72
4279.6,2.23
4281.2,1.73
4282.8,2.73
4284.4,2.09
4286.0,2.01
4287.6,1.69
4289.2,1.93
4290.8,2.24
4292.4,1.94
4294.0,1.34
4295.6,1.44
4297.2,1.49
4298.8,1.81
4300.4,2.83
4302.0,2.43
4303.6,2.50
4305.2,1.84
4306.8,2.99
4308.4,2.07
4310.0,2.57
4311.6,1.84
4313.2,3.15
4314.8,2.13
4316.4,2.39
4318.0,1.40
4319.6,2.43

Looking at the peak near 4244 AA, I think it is [O II] 3727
